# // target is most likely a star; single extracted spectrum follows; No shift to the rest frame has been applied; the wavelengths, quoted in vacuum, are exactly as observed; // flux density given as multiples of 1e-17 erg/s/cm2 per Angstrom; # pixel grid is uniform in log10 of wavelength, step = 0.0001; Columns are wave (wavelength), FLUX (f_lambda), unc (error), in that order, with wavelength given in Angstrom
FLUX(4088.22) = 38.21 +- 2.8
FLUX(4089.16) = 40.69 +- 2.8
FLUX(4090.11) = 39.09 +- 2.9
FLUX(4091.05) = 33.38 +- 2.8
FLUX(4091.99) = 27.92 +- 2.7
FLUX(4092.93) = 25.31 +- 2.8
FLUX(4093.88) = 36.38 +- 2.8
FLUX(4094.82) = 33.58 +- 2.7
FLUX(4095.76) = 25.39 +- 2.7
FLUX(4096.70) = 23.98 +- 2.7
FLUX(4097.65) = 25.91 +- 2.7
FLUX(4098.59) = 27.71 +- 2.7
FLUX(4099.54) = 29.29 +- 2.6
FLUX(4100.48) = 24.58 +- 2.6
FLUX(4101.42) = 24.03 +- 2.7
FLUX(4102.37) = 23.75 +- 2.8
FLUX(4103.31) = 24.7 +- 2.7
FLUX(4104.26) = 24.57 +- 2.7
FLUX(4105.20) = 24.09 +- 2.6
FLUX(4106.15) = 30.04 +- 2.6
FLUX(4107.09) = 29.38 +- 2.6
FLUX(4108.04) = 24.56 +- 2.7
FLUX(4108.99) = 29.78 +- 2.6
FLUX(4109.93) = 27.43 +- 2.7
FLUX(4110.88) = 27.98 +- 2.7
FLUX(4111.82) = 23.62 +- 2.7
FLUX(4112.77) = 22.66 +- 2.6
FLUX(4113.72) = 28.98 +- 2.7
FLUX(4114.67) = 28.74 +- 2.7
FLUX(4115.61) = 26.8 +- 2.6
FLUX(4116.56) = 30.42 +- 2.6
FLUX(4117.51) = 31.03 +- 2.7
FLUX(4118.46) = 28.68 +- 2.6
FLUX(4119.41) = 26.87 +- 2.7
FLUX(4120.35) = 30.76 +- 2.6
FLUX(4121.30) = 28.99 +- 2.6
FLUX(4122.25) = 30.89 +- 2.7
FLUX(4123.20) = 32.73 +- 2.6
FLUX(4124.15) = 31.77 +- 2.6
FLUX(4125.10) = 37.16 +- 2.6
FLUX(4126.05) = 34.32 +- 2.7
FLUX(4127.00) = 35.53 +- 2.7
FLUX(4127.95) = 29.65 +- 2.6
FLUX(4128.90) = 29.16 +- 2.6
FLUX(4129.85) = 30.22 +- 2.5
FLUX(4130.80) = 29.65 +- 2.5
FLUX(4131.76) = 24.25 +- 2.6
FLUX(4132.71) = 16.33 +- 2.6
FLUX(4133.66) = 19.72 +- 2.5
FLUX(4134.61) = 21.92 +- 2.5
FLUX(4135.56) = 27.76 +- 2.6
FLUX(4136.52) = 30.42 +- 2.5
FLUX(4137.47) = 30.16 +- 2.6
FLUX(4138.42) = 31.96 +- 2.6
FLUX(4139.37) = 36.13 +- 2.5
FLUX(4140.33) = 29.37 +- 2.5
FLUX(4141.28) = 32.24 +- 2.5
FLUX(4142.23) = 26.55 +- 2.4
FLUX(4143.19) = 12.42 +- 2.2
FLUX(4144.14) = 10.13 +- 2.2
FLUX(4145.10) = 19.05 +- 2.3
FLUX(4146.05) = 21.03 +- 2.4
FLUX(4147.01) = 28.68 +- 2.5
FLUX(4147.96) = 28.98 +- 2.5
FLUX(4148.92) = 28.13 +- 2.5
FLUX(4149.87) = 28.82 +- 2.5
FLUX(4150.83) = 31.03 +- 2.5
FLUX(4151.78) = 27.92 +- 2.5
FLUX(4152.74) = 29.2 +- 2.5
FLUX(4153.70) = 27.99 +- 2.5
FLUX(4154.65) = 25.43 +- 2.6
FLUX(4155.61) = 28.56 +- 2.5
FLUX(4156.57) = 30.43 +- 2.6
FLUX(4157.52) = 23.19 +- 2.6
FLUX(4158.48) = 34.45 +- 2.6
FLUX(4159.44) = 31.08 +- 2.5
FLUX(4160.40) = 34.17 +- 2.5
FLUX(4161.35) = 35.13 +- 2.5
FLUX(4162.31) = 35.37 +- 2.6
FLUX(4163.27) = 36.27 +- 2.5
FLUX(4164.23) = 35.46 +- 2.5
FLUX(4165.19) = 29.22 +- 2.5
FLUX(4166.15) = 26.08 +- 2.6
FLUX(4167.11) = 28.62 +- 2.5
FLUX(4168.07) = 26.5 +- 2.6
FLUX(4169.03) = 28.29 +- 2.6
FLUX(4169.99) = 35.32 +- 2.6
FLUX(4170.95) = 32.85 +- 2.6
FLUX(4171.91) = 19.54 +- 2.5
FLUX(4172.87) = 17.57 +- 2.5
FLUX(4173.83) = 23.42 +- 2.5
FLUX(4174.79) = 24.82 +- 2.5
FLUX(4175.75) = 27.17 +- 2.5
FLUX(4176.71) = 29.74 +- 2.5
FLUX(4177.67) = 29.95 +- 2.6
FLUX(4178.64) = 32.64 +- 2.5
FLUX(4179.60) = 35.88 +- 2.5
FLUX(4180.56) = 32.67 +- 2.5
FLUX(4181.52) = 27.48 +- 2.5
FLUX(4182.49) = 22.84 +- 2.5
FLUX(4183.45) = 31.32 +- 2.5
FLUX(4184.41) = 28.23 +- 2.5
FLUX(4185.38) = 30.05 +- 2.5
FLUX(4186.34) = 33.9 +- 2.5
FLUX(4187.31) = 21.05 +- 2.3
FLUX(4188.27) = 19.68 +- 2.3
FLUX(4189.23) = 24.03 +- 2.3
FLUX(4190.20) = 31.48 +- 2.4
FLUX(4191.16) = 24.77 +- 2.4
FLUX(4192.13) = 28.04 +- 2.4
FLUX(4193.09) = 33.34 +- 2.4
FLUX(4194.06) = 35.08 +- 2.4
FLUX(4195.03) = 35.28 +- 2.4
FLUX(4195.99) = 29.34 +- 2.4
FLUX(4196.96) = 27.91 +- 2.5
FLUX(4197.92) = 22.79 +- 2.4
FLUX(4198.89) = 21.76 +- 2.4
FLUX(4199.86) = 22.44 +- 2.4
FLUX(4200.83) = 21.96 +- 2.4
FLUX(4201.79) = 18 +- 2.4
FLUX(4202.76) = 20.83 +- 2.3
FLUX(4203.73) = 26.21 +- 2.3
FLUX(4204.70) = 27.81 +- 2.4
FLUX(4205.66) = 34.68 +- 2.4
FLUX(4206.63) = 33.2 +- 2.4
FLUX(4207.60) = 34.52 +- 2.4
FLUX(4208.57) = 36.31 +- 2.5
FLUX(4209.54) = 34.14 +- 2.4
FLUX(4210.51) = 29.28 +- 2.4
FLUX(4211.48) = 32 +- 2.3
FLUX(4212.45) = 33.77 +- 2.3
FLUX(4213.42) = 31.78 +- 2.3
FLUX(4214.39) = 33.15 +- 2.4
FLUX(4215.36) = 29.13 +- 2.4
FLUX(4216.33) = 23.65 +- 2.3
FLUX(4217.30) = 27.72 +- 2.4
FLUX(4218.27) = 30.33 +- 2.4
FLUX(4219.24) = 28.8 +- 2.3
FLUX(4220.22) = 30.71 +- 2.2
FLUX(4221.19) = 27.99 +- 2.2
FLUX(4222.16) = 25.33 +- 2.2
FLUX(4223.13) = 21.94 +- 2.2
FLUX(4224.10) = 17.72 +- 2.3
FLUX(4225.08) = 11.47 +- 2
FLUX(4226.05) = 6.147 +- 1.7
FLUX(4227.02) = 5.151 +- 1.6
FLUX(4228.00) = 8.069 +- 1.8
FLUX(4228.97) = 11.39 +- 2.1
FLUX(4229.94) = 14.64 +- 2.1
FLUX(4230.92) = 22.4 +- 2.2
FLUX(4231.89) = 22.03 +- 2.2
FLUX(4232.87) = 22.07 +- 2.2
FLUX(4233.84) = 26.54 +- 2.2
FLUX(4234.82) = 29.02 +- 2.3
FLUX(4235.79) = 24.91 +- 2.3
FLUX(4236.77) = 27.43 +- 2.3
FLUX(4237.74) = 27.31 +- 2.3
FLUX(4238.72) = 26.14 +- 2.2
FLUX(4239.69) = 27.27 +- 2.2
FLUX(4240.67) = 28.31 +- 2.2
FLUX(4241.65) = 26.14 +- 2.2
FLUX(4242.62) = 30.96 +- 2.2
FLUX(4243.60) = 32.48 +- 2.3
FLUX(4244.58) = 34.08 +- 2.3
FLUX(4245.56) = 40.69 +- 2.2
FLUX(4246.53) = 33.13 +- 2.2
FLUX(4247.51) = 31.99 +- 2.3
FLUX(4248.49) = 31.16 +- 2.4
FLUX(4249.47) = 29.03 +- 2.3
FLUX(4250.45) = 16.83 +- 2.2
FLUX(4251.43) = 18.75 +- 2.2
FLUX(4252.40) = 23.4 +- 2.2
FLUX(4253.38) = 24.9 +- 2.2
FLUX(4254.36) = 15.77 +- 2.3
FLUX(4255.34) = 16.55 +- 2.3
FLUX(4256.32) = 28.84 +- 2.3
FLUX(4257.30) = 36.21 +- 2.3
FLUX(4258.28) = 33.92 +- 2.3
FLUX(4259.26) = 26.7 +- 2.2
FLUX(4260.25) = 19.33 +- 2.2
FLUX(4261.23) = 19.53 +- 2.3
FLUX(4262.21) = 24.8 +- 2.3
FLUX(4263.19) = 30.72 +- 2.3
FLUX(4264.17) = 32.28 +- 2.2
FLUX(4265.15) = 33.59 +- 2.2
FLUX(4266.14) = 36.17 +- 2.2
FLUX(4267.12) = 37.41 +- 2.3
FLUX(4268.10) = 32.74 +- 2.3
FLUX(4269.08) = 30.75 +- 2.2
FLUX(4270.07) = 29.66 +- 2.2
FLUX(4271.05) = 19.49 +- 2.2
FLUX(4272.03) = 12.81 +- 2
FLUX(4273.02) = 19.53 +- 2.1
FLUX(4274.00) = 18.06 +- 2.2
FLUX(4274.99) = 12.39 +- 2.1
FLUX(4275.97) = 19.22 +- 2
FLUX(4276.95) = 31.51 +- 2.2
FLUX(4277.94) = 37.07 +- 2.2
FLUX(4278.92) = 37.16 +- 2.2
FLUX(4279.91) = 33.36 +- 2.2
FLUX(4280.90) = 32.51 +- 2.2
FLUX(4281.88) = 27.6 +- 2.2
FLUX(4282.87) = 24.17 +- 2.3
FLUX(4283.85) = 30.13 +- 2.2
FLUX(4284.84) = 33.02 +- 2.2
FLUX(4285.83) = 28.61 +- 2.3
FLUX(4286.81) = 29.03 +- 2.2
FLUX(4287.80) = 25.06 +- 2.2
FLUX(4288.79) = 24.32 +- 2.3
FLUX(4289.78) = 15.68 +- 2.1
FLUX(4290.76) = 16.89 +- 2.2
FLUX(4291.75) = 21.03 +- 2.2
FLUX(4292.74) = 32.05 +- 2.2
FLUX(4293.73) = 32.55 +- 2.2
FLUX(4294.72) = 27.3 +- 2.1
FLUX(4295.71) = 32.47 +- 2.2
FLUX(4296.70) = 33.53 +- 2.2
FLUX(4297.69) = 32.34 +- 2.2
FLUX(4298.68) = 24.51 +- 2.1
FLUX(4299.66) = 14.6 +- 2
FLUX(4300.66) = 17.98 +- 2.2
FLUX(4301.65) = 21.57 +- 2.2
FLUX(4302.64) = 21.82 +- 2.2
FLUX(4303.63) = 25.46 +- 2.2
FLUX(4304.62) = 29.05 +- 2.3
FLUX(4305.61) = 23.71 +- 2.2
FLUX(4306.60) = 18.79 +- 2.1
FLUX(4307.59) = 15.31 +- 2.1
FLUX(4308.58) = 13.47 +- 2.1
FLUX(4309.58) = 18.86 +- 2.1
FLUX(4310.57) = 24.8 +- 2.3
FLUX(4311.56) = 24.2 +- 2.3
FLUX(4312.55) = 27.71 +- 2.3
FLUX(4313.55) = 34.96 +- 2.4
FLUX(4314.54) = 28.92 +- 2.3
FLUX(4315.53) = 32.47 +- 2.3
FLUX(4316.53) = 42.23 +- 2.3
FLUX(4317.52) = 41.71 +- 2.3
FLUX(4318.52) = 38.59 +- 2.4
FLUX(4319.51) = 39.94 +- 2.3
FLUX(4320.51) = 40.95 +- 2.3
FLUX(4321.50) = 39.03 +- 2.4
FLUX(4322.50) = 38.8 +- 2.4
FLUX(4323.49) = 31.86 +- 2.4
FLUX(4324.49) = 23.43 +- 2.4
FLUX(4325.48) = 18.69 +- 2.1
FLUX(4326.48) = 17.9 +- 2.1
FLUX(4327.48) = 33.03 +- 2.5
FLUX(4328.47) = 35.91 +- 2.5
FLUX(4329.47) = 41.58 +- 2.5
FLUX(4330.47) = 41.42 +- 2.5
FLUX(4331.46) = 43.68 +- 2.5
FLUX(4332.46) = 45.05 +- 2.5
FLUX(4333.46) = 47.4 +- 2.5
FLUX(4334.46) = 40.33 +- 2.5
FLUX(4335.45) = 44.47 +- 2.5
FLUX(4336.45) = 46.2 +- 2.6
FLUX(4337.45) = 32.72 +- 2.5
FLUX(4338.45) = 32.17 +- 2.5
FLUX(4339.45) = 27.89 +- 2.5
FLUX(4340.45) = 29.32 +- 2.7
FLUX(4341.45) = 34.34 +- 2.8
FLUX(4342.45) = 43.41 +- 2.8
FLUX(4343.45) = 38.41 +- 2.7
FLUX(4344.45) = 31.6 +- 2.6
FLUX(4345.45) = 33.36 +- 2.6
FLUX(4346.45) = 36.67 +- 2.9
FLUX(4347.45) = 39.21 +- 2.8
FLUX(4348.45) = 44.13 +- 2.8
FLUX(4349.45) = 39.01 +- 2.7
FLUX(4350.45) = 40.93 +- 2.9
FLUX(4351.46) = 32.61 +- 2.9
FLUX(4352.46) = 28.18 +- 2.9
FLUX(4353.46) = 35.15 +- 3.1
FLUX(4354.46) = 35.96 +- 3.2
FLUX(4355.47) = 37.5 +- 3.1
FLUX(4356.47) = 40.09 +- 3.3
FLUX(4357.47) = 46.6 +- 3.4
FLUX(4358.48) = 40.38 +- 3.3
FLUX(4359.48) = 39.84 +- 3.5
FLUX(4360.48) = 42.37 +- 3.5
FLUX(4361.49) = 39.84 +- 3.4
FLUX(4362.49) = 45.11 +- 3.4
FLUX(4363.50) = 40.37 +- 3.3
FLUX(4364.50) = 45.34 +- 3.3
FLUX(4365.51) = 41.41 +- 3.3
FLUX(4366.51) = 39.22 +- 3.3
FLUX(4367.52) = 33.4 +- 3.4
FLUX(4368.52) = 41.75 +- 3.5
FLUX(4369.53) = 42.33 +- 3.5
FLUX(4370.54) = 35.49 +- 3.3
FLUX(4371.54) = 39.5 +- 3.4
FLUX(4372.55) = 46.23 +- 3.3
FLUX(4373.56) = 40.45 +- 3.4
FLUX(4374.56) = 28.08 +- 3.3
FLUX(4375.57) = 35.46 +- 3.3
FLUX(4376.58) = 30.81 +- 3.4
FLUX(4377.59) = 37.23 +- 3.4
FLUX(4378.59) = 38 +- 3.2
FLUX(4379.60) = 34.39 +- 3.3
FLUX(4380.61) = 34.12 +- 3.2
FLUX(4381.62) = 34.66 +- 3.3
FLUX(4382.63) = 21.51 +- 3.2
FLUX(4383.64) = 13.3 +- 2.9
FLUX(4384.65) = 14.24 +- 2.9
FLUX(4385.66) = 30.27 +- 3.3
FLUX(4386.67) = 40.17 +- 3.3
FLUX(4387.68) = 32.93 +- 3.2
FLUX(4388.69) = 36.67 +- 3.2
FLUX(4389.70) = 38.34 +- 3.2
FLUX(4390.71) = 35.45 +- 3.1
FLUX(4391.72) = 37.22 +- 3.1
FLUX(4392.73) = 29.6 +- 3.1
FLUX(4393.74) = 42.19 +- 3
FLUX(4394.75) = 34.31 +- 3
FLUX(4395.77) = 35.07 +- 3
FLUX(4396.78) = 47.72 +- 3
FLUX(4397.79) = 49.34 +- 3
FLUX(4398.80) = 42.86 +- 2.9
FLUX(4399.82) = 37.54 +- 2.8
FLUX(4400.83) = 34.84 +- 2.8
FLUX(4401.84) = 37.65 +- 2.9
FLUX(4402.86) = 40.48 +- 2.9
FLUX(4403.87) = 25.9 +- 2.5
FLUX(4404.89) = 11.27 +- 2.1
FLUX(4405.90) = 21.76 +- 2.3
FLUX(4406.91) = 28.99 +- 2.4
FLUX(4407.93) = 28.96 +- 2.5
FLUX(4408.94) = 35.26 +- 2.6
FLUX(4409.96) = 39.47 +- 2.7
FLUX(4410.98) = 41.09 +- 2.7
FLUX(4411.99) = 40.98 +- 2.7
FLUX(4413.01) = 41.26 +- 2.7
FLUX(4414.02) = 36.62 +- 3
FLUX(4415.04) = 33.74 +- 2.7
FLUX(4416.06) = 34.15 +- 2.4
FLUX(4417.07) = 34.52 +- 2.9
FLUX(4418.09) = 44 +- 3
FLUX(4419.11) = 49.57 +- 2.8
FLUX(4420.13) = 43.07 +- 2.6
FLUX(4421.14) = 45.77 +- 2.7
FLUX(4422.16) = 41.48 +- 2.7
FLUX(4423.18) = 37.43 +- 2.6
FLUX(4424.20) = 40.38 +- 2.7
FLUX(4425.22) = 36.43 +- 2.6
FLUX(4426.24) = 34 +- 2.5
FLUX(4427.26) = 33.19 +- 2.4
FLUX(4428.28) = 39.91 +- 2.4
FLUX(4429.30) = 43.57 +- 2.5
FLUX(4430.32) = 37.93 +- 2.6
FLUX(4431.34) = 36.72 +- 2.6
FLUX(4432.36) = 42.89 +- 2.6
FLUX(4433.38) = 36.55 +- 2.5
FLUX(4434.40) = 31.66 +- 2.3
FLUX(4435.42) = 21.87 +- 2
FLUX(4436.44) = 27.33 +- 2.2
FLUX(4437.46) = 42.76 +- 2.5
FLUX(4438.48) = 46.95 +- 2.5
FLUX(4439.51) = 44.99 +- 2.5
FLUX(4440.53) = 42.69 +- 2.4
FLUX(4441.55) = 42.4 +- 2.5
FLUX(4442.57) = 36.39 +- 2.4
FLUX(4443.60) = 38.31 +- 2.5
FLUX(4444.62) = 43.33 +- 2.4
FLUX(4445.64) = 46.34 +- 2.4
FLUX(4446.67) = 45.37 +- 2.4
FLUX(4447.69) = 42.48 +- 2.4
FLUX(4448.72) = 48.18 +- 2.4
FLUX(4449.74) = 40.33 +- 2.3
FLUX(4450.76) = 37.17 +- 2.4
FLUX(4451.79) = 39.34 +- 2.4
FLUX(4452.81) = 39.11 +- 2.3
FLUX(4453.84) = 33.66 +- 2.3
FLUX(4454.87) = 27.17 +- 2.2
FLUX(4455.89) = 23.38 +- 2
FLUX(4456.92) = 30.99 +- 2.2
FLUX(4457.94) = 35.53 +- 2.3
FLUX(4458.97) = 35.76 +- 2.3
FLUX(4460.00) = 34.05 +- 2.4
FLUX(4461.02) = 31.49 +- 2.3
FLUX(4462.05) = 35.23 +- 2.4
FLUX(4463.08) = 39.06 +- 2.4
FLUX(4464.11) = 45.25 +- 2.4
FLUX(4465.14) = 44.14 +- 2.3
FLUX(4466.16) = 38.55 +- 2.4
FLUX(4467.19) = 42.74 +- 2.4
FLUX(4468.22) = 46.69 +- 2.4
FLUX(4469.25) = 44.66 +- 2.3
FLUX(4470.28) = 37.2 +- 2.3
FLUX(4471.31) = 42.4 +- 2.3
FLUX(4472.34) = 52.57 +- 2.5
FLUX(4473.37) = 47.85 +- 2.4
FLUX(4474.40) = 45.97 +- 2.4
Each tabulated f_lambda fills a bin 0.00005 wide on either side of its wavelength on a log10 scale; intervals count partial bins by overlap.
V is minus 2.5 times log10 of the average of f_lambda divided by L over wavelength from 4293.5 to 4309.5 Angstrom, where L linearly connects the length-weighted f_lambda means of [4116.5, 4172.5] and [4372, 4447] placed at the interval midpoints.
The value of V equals 0.37 mag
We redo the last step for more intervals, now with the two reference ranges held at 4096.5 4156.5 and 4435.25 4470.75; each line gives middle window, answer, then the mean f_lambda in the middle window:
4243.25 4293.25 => 0.19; 27.1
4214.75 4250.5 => 0.25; 24.7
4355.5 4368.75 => -0.16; 41.1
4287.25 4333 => 0.17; 28.8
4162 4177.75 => 0.02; 28.5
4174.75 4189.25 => 0.03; 28.5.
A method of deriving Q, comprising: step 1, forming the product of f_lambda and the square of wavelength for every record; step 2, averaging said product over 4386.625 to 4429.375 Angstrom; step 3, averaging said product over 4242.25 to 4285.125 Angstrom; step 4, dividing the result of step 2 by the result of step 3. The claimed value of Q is 1.4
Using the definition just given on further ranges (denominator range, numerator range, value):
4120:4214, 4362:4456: 1.45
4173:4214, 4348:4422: 1.40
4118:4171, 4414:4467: 1.53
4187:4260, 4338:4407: 1.47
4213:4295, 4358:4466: 1.54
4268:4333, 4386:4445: 1.39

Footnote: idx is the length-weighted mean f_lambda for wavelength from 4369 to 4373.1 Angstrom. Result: 40.8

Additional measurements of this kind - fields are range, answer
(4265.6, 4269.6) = 34.2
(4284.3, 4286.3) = 30.7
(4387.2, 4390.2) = 36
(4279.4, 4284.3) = 29.6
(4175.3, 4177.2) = 28.5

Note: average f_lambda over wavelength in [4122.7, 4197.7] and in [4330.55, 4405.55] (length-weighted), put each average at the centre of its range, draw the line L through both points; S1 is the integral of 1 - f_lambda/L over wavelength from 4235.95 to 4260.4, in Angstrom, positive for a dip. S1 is 3.37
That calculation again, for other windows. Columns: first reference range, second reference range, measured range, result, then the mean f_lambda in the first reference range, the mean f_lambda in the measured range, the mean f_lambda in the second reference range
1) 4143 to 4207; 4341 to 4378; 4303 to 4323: 3.3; 27.8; 29.9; 38.4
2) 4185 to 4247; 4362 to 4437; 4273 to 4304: 4.2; 26.4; 26.1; 36.1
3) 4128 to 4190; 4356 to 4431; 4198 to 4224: 1.5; 27.8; 28.1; 36.8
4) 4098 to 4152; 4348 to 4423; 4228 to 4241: 3.4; 27.4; 23.2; 36.7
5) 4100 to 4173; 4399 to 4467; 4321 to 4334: -0.5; 28.1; 35.2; 37.3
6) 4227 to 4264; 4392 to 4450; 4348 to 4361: -2.1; 25.3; 38.6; 38.1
